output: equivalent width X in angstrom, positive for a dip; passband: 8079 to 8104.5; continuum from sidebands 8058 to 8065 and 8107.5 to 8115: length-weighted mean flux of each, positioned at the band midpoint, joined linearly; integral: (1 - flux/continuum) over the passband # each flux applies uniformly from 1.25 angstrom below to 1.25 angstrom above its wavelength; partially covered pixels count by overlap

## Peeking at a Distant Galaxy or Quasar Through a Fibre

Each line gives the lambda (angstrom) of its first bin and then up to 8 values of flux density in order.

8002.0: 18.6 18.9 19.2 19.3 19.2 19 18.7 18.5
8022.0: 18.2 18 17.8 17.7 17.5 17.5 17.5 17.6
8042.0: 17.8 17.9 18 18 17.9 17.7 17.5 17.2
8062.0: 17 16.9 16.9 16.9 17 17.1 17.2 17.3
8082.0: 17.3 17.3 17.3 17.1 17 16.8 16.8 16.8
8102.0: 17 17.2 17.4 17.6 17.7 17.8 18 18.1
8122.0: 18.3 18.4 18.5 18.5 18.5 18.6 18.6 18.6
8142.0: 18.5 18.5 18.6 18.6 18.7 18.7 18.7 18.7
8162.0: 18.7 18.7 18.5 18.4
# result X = 0.5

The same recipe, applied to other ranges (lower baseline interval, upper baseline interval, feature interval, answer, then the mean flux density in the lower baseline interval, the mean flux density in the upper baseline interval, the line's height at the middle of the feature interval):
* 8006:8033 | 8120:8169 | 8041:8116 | 4.9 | 18.5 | 18.6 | 18.5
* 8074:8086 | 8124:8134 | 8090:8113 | 0.9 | 17.2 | 18.5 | 17.8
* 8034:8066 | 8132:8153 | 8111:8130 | 0.2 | 17.6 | 18.6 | 18.3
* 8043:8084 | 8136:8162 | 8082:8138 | 1.2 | 17.4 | 18.6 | 18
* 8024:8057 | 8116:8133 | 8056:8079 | 1.1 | 17.7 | 18.3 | 17.9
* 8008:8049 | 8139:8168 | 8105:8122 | 0.6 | 18.1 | 18.6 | 18.5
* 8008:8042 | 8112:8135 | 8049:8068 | 0.9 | 18.2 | 18.3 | 18.2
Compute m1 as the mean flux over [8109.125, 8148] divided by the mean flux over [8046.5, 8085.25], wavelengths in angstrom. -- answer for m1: 1.1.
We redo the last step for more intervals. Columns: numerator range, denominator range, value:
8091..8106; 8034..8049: 0.95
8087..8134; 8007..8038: 0.96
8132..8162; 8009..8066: 1.04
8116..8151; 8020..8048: 1.04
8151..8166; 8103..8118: 1.06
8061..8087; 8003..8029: 0.92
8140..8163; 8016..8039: 1.04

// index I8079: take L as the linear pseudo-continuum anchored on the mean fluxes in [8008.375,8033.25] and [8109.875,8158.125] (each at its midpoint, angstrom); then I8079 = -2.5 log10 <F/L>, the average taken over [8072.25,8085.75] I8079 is 0.07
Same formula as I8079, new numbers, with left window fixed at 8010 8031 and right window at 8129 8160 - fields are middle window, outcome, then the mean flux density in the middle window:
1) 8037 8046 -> 0.042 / 17.7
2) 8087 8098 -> 0.095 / 17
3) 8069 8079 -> 0.086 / 17.1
